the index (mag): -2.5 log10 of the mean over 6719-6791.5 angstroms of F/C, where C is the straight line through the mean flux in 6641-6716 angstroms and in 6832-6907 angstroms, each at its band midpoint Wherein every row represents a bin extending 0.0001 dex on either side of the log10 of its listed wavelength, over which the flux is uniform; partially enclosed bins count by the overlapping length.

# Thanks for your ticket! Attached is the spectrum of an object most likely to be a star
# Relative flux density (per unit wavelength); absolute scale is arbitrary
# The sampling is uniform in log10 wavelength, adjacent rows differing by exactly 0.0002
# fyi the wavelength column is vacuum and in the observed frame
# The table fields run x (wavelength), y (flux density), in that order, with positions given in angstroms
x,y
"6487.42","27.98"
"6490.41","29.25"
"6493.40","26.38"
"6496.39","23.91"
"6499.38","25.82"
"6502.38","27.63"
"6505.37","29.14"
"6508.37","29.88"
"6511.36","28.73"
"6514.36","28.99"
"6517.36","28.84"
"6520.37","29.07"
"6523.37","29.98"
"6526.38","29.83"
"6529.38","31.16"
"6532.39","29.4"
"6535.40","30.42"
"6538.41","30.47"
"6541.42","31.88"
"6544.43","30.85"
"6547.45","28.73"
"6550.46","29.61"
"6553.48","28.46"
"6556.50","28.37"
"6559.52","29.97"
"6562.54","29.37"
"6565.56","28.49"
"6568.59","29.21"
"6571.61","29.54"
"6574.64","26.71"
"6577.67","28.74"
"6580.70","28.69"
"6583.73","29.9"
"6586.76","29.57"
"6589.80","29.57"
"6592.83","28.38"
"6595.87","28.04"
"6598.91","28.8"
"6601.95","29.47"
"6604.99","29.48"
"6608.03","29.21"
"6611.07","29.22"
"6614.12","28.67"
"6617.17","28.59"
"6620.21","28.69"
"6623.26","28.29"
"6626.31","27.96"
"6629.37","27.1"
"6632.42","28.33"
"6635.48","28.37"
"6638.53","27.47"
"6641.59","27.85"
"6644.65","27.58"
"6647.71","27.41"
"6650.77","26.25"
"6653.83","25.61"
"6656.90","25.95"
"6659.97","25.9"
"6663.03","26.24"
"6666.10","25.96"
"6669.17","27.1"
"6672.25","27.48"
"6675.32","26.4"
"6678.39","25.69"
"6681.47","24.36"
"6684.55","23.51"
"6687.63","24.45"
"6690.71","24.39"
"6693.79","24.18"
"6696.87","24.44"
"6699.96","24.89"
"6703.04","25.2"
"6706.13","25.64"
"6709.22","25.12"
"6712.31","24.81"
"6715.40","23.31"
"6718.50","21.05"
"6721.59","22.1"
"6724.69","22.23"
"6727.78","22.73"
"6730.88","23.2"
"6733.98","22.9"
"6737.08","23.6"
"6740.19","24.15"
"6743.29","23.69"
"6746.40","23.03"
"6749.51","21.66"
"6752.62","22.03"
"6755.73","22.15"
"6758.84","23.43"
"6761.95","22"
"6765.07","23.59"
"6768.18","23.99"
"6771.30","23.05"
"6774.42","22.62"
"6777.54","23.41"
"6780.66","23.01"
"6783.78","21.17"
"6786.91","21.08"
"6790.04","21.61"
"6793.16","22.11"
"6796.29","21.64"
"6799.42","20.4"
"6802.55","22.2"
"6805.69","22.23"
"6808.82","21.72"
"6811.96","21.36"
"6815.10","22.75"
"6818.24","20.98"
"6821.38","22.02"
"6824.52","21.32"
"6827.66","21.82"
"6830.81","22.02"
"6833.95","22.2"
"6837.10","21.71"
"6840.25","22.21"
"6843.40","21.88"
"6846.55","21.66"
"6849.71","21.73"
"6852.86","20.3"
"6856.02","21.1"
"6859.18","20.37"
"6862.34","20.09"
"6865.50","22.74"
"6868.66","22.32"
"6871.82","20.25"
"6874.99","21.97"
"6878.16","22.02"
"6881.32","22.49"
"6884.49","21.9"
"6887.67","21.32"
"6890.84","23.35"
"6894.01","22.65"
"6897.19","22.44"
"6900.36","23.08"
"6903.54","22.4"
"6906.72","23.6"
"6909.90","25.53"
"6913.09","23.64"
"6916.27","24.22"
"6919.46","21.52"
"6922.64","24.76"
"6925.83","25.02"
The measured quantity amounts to 0.065 mag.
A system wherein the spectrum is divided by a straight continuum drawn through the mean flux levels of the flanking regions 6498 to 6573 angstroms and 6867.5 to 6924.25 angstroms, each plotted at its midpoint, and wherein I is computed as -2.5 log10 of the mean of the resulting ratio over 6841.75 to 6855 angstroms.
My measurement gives 0.108 mag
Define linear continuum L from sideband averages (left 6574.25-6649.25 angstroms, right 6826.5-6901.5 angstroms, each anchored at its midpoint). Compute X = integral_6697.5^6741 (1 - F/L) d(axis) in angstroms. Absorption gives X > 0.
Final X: 3.42 angstroms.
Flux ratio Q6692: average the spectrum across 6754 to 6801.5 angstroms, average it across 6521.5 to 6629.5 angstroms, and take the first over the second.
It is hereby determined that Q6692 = 0.77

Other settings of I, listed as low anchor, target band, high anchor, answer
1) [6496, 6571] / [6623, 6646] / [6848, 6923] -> -0.02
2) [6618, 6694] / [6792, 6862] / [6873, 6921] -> 0.11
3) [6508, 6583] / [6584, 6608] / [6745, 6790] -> -0.05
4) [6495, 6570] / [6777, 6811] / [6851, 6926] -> 0.11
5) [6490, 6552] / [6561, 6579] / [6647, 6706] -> -0.03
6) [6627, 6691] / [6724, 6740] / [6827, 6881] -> 0.07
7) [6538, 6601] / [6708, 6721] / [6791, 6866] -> 0.07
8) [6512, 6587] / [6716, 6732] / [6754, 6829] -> 0.09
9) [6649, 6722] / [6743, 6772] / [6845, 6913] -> 0.05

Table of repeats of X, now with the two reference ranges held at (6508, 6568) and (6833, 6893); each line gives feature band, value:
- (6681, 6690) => 0.66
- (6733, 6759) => 1.69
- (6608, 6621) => -0.52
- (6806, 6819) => 0.63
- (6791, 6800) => 0.70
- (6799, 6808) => 0.52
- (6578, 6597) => -0.42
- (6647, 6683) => 0.46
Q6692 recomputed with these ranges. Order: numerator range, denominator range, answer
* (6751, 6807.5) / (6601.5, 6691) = 0.82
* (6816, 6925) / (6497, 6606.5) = 0.76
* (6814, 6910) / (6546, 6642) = 0.76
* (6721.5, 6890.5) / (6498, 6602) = 0.76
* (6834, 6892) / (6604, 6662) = 0.78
